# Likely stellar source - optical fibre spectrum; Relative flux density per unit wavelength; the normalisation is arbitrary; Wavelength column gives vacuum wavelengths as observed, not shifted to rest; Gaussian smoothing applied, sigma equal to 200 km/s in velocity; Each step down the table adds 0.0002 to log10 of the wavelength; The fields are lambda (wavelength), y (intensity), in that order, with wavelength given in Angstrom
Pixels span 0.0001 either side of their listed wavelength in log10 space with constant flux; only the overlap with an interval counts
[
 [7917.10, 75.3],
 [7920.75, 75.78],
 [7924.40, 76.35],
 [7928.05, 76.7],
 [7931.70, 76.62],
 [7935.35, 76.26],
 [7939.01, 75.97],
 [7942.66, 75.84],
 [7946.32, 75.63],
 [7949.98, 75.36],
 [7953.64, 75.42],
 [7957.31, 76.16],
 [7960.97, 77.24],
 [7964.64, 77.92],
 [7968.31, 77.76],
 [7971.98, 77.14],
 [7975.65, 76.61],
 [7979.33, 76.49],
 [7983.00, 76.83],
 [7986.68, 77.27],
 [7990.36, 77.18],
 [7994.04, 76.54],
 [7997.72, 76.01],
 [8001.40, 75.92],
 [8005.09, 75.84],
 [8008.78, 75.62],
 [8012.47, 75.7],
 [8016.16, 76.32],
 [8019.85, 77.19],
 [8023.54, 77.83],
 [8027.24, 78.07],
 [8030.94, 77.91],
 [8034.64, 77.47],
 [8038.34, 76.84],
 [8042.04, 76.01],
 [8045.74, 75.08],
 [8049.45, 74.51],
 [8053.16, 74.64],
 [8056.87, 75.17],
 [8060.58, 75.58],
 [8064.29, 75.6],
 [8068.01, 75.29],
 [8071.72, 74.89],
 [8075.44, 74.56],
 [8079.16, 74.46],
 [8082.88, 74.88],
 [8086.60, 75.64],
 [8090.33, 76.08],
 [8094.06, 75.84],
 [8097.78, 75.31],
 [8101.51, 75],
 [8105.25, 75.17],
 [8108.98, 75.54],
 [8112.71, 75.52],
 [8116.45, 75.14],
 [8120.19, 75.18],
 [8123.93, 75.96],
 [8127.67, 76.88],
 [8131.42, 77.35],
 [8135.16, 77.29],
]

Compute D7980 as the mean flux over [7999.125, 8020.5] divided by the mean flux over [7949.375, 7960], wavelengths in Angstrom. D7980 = 1.00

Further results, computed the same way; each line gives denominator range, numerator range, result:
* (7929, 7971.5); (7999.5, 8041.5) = 1.00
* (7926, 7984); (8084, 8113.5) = 0.99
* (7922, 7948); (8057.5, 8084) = 0.98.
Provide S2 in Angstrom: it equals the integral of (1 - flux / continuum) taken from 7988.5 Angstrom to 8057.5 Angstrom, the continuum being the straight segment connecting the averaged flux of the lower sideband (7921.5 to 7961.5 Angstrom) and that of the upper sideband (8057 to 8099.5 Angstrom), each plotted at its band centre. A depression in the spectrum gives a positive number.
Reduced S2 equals -0.64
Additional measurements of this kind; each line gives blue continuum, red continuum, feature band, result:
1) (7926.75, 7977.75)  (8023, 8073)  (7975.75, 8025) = -0.17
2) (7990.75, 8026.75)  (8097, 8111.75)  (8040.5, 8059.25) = 0.21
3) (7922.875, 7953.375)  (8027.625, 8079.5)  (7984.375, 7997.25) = -0.17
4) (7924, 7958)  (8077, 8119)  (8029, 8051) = -0.22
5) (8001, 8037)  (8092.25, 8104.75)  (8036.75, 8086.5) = 0.54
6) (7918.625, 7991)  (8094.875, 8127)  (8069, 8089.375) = 0.19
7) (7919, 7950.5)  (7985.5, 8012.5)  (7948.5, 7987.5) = -0.29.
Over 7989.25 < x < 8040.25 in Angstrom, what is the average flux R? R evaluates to 76.7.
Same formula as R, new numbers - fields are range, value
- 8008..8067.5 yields 76.2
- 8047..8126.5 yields 75.2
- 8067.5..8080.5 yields 74.8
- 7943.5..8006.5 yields 76.5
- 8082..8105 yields 75.4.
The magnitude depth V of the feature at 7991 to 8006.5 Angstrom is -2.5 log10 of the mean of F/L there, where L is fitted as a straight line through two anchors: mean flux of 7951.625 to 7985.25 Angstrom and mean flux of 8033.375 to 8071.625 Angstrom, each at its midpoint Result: 0.003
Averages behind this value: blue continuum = 76.8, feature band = 76.2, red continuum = 75.6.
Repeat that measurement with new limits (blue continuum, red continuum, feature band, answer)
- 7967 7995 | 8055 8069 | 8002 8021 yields 0.00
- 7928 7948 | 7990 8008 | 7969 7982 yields -0.01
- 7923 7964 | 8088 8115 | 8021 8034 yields -0.03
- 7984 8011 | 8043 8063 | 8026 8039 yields -0.03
